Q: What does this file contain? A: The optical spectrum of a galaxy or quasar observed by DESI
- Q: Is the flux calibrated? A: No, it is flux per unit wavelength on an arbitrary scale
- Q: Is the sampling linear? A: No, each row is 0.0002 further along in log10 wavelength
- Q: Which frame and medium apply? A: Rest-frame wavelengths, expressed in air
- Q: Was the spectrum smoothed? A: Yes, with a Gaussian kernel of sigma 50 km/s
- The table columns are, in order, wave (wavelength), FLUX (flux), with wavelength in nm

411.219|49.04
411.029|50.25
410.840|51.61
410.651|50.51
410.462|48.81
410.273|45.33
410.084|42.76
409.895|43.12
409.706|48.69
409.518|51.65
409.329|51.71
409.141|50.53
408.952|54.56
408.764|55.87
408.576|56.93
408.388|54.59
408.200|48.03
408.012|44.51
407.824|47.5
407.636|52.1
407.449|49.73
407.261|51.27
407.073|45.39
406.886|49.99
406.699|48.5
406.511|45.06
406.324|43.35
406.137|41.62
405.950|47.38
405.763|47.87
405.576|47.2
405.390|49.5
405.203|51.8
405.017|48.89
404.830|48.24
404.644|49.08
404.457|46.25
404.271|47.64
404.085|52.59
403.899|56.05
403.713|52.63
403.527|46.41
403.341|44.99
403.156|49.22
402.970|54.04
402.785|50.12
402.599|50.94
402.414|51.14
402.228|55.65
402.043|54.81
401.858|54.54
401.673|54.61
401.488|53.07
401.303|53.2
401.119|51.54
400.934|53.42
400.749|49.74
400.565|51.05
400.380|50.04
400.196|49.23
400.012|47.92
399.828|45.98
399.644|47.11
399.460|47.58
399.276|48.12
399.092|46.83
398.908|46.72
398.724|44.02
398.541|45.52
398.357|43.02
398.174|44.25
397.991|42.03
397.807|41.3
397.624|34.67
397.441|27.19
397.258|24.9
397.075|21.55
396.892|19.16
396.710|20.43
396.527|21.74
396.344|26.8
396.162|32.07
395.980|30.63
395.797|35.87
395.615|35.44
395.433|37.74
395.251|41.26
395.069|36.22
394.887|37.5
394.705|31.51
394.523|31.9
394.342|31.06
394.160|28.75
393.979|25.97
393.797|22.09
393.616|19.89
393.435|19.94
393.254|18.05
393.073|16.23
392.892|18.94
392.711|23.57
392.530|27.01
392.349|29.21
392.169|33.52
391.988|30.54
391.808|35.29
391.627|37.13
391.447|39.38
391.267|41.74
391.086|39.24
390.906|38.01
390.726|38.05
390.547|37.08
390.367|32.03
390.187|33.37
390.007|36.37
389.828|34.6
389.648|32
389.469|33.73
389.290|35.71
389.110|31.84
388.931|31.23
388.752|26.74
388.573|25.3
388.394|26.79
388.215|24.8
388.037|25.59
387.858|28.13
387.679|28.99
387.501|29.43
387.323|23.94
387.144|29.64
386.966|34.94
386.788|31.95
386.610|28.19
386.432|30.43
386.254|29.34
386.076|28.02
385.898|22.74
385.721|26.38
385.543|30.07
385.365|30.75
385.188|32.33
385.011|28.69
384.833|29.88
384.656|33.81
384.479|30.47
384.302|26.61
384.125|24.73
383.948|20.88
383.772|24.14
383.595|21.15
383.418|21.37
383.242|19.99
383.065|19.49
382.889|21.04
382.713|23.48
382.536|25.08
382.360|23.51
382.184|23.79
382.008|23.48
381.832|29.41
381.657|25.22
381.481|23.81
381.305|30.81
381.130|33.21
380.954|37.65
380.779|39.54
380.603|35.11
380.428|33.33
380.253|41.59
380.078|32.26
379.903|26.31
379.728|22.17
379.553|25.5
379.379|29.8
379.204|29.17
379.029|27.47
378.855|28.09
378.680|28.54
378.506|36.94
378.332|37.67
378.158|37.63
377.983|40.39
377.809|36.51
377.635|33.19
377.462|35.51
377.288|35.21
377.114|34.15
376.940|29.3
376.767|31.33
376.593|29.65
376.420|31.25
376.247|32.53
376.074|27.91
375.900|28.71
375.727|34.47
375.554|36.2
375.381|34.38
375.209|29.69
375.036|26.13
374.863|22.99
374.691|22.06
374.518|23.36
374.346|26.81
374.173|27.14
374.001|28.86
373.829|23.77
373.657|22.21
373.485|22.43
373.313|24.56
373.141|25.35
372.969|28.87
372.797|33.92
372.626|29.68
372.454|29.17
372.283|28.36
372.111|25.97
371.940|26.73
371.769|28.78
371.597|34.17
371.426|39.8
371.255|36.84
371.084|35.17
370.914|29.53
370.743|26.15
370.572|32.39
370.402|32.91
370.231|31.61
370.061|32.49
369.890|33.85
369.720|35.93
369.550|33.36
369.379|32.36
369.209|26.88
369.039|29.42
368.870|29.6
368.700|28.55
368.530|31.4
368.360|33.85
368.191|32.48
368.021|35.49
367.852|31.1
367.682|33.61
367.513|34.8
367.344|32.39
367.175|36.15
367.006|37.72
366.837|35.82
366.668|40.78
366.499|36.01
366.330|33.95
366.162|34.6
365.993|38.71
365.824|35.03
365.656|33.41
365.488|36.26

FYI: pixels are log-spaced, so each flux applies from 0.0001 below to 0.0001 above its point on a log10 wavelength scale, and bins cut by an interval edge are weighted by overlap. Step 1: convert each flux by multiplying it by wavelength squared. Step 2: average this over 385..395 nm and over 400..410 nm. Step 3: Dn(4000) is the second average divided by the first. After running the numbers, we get 1.8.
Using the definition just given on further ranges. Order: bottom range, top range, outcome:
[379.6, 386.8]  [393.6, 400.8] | 1.42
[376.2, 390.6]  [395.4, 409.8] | 1.71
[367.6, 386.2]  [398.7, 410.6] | 1.93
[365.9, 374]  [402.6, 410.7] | 1.88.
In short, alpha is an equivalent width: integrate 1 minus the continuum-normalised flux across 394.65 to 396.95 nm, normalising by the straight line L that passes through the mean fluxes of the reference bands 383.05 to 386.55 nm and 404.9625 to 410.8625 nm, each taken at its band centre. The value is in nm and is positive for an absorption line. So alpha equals 0.36 nm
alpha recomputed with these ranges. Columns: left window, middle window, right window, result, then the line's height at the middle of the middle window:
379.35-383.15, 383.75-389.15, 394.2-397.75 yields 0.16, 29.1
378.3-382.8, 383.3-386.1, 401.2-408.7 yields 0.53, 33.1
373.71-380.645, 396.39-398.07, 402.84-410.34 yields 0.60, 43.3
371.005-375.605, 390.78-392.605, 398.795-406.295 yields 0.29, 41.9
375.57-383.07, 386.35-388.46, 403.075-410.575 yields 0.44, 36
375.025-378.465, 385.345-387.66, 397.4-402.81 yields 0.62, 39.5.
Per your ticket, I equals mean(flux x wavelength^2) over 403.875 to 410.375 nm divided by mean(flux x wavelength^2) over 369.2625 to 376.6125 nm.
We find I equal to 2.0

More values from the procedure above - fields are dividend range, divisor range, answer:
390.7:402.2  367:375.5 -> 1.41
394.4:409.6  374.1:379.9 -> 1.68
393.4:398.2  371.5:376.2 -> 1.22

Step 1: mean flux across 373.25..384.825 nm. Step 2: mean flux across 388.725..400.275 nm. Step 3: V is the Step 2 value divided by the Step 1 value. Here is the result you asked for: 1.17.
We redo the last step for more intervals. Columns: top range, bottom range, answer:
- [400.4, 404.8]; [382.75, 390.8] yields 1.79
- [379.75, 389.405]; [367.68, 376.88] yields 0.94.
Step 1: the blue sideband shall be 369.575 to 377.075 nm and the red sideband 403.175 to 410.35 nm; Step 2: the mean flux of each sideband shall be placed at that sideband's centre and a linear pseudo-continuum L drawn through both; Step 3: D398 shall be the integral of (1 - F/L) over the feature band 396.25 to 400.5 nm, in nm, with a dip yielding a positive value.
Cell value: 0.54 nm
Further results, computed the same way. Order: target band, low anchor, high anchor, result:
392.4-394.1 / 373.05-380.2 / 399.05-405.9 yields 0.844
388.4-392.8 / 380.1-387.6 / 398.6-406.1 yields 0.328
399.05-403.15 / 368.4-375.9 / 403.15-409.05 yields -0.408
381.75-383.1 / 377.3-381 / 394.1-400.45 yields 0.399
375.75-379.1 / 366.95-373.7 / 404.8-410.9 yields 0.169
